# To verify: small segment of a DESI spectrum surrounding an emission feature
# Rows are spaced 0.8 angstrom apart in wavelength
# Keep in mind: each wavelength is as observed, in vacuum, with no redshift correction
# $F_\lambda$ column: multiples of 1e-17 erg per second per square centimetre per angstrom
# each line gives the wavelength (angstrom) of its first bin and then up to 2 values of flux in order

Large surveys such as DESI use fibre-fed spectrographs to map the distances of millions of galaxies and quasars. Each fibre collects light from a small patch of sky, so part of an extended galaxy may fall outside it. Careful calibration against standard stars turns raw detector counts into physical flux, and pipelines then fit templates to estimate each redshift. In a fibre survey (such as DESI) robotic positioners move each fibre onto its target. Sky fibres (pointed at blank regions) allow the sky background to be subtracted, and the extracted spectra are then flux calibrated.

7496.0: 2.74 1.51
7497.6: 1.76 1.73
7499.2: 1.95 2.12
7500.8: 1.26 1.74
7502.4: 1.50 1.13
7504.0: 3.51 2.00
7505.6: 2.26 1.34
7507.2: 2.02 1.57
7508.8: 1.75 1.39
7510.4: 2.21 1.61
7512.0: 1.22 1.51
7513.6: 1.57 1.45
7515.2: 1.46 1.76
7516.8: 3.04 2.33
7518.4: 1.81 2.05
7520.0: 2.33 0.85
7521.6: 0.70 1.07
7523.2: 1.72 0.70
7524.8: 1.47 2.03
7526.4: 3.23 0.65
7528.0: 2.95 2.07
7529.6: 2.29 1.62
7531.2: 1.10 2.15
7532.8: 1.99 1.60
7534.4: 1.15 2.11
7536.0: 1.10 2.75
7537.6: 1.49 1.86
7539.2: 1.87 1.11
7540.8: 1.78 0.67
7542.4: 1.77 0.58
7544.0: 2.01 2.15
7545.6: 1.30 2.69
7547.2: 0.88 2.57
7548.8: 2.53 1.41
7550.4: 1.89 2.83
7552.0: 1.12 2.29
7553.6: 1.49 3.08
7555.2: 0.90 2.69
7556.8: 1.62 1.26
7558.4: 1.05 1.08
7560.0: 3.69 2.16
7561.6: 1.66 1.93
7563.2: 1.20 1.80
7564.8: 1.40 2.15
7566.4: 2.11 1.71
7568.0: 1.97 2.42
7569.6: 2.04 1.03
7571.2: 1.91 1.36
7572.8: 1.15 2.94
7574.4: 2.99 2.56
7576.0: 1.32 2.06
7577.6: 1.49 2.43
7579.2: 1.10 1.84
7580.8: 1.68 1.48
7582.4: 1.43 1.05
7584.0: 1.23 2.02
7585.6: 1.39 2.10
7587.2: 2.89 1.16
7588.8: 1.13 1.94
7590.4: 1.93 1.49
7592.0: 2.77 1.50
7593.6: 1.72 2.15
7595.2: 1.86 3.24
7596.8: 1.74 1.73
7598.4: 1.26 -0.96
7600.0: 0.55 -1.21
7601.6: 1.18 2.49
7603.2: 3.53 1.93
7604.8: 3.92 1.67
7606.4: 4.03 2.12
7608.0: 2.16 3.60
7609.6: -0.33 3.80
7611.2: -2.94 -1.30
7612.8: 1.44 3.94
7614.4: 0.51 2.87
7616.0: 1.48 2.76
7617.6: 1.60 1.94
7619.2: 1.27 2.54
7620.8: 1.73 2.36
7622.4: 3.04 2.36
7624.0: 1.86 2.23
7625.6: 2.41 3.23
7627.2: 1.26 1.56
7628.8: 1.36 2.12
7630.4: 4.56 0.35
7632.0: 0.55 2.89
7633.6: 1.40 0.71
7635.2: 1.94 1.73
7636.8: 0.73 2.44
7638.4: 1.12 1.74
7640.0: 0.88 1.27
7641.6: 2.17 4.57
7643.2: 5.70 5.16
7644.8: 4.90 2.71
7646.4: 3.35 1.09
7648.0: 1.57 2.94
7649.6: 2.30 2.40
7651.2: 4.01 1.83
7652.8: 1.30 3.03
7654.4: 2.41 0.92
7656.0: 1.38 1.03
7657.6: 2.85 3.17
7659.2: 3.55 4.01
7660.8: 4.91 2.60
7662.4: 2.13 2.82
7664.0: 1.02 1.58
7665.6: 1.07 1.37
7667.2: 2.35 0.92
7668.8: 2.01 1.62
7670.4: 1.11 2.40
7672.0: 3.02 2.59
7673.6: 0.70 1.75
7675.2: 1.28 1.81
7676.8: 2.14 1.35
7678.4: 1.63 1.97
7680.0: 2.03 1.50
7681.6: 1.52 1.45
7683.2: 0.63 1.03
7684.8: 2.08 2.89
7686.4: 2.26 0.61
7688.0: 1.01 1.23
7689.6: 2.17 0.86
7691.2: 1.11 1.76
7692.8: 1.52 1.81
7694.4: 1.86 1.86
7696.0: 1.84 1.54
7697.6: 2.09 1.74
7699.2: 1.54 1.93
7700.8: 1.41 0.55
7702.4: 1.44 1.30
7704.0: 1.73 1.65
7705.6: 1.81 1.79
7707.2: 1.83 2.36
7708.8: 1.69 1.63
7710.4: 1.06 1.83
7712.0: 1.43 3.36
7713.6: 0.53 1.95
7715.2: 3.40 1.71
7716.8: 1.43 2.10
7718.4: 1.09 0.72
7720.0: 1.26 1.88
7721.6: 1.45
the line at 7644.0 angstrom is [S II] 6716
